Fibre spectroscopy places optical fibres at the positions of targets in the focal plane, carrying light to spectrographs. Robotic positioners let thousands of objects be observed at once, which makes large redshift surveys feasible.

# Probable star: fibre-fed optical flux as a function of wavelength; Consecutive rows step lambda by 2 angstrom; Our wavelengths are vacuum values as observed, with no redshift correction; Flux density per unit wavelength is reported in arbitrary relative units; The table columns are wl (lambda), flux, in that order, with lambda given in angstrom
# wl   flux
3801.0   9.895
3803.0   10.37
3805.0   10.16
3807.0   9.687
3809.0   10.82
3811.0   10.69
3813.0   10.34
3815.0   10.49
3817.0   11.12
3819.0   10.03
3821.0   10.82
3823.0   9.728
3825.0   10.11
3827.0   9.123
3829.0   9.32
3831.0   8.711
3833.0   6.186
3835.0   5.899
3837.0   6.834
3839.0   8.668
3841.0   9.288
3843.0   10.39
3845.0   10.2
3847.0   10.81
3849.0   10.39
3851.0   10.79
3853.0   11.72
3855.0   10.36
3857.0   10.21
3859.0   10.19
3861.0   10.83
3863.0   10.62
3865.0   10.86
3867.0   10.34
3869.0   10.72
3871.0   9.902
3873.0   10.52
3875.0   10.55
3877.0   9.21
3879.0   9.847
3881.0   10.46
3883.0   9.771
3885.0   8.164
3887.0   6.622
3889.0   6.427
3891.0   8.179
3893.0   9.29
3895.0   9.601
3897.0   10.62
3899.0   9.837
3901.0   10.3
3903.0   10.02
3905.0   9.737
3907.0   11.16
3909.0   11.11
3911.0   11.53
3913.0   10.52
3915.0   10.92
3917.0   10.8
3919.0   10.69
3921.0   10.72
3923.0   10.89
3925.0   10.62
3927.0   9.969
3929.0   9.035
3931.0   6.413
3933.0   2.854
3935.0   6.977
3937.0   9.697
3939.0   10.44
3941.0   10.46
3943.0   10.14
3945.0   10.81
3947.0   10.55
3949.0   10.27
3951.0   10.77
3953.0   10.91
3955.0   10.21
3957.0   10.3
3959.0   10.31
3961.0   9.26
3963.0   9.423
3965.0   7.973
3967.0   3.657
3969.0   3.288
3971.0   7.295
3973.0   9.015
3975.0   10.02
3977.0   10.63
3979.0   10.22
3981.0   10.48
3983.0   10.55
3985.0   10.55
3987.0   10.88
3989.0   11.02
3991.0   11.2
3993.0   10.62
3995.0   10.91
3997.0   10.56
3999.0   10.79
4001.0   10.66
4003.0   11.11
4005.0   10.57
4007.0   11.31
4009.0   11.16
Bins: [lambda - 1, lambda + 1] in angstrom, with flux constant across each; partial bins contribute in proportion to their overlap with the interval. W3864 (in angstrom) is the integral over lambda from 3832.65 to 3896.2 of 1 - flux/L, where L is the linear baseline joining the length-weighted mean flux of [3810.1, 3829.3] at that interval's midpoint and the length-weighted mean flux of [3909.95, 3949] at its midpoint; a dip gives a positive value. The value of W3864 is 3.0 angstrom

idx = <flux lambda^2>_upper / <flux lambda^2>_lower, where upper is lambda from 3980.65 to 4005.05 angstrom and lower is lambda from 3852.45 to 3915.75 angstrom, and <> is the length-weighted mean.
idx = 1.14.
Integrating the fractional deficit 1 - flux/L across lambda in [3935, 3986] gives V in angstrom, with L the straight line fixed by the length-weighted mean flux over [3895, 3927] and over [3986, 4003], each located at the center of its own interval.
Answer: 6.16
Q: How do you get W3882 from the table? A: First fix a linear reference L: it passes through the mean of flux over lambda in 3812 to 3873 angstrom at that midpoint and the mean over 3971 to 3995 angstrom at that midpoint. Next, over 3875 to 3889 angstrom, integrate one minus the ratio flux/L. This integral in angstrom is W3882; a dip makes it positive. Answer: 1.5 angstrom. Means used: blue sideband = 9.84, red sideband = 10.4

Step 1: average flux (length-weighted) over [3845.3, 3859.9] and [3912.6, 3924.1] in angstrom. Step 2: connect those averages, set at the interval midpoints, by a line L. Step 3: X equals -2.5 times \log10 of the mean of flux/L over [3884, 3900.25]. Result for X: 0.24 mag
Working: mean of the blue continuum 10.6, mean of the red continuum 10.8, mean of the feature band 8.62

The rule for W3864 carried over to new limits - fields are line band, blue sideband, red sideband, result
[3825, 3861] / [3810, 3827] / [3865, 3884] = 3.0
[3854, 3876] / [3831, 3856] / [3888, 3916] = -2.2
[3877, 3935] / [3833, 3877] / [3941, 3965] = 3.4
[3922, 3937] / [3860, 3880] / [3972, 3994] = 3.2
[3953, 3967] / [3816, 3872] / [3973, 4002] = 1.6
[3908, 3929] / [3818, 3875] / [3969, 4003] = -1.5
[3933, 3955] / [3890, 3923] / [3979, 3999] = 1.5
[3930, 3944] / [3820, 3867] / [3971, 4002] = 2.8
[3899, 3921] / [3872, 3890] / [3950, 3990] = -3.6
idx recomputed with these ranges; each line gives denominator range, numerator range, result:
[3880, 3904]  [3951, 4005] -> 1.12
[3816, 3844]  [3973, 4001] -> 1.27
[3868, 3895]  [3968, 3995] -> 1.11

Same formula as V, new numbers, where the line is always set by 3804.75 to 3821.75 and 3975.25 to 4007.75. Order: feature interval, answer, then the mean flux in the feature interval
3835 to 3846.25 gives 1.8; 8.83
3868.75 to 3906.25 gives 4.0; 9.45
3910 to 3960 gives 3.6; 9.87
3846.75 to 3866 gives -0.3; 10.7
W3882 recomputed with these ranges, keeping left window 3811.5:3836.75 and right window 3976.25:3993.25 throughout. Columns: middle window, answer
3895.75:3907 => -0.26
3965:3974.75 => 3.88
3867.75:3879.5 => -0.52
